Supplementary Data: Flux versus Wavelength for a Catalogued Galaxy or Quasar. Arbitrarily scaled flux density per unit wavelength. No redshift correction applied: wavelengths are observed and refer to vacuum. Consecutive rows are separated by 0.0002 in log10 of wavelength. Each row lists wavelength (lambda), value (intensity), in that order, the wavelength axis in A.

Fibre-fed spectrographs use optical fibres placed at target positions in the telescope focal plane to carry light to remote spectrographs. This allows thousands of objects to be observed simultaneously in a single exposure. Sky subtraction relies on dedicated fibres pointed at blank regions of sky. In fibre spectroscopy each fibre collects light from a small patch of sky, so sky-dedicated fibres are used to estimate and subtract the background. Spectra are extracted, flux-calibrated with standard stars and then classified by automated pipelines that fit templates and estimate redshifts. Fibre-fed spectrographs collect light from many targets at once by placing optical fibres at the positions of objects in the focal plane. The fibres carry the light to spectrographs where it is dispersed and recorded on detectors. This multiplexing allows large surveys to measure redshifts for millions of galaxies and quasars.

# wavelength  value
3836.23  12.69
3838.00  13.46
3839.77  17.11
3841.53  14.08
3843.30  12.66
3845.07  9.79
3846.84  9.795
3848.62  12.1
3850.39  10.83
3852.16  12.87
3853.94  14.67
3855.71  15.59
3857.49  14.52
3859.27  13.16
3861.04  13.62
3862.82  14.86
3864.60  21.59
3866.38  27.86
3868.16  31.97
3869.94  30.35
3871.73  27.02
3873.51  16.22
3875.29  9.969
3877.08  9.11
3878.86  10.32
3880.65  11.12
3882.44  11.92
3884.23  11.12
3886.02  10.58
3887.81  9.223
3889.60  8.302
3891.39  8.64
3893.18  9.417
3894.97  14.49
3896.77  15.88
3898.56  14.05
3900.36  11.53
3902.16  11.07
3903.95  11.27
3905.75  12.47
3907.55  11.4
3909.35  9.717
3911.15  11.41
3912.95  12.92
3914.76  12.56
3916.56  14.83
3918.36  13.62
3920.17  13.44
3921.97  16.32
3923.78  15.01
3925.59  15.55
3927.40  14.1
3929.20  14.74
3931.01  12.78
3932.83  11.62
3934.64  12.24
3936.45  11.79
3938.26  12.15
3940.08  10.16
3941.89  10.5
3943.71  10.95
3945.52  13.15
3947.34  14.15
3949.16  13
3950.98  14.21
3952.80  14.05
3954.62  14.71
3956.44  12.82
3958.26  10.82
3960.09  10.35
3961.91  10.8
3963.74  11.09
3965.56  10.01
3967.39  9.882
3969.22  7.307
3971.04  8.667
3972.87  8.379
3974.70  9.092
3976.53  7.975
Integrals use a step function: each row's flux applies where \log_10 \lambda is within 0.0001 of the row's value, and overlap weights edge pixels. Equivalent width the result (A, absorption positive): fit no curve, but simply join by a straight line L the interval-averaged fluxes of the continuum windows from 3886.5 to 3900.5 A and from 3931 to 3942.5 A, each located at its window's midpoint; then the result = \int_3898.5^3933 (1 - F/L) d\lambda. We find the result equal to -4.6 A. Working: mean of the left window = 11.4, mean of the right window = 11.5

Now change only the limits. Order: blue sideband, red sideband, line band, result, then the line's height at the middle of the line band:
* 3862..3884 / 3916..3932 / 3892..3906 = 3.34 A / 16.3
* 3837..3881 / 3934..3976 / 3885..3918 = 5.00 A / 13.8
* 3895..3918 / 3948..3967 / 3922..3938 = -1.58 A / 12.4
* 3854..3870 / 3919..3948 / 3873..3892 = 7.75 A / 17.7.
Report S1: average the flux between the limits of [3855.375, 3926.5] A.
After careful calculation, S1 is 14.3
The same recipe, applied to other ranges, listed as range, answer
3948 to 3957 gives 13.8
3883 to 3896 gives 10.4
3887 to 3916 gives 11.6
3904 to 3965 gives 12.7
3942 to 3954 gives 13.1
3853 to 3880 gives 18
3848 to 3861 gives 13.4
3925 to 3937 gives 13.2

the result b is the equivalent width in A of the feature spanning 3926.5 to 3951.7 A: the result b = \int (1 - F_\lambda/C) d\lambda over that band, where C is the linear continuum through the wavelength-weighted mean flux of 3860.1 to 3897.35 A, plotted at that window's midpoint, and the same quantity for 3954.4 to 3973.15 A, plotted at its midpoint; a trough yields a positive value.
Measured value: -1.55 A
